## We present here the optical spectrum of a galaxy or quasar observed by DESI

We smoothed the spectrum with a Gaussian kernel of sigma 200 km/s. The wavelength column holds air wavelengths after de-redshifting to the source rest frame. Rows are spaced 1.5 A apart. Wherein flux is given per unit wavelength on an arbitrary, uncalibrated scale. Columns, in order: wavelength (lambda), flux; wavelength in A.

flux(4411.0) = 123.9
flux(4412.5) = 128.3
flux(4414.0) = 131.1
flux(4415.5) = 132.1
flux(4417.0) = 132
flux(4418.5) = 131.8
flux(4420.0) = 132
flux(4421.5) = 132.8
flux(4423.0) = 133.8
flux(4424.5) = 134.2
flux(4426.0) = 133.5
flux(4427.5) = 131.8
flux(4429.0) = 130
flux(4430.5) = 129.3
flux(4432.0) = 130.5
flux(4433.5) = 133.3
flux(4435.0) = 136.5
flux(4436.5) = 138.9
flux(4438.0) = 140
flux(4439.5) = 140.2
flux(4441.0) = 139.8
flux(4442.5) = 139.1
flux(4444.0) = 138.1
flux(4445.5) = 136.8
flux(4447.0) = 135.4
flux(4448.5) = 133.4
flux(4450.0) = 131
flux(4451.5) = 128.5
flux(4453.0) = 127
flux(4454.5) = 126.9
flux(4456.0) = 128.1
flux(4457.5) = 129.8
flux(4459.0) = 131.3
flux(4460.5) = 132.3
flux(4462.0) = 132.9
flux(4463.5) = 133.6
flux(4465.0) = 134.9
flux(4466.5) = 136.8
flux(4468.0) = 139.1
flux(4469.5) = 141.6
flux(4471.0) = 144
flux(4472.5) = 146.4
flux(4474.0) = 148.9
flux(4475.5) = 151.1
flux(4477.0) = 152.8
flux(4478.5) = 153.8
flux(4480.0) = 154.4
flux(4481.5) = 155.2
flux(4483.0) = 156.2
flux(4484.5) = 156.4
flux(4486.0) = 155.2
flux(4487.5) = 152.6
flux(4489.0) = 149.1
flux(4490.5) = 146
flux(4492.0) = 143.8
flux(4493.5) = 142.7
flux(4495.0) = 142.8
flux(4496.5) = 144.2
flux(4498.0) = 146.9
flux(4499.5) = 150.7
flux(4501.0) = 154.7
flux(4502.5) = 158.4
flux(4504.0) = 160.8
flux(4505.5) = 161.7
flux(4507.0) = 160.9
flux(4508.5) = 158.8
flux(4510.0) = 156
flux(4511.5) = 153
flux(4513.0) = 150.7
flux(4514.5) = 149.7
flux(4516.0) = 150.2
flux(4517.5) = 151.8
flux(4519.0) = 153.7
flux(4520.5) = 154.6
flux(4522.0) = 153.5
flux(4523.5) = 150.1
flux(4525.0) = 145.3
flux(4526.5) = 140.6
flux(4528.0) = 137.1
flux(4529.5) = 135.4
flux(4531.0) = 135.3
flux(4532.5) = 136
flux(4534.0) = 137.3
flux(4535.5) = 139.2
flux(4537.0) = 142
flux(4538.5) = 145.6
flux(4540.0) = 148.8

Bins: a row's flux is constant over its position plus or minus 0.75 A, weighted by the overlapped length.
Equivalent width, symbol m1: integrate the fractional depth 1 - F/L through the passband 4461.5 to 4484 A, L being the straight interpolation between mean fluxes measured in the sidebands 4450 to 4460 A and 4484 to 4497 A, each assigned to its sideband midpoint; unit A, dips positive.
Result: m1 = -1.2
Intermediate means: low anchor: 129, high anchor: 148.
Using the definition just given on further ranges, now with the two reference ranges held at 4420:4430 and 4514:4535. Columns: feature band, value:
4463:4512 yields -3.32 A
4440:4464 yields 0.54 A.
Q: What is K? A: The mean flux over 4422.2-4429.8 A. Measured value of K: 133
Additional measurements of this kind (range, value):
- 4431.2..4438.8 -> 136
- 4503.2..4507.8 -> 161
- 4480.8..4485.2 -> 156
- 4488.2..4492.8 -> 146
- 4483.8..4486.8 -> 156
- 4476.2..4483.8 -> 154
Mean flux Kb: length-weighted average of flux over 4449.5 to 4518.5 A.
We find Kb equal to 146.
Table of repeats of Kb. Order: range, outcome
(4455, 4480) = 140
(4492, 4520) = 152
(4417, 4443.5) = 135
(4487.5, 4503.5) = 148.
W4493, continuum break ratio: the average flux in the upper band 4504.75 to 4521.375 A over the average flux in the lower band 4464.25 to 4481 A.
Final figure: 1.06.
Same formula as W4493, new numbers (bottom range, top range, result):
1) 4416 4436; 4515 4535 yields 1.09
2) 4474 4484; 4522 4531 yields 0.93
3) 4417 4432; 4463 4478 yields 1.08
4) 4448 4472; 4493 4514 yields 1.15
